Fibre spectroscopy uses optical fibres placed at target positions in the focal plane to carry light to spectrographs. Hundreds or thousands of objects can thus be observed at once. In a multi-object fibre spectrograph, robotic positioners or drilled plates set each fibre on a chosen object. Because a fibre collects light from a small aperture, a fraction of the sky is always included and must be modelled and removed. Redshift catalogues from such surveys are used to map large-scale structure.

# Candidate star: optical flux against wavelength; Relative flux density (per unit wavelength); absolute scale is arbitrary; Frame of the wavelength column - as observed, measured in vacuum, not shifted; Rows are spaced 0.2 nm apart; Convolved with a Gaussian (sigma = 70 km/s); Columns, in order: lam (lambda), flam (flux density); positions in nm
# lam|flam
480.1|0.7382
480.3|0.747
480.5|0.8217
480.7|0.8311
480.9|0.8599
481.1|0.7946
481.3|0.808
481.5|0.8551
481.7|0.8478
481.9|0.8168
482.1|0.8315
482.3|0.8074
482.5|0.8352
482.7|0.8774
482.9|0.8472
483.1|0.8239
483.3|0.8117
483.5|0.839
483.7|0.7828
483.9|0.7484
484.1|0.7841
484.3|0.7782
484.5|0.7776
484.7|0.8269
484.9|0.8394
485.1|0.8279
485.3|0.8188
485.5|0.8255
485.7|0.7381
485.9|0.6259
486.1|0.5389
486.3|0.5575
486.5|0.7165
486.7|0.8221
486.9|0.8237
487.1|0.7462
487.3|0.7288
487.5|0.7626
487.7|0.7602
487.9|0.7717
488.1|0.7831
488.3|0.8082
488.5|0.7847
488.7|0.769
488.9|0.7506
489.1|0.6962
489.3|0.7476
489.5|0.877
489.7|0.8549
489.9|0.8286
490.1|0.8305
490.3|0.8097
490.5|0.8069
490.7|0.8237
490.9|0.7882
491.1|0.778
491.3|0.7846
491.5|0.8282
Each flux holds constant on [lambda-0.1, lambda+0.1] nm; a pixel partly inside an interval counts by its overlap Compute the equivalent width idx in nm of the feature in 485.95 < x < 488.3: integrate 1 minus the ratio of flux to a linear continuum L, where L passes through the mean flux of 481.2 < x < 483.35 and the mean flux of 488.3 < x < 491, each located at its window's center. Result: 0.233 nm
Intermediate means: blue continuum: 0.833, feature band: 0.73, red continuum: 0.798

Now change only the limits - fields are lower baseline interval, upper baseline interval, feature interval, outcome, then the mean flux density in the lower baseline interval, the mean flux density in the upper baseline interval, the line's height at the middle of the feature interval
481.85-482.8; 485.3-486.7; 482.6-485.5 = -0.184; 0.835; 0.689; 0.766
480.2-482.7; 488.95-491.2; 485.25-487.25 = 0.229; 0.824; 0.803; 0.812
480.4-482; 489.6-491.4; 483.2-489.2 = 0.428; 0.829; 0.812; 0.82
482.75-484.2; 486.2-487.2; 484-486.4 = 0.076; 0.808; 0.733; 0.768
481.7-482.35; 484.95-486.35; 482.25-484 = -0.063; 0.824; 0.715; 0.791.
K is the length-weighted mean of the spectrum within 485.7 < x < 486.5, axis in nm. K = 0.612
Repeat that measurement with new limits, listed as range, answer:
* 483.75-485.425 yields 0.8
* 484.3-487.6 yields 0.749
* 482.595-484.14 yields 0.816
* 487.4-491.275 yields 0.791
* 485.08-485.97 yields 0.767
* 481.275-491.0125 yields 0.787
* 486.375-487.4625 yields 0.762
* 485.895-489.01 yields 0.738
